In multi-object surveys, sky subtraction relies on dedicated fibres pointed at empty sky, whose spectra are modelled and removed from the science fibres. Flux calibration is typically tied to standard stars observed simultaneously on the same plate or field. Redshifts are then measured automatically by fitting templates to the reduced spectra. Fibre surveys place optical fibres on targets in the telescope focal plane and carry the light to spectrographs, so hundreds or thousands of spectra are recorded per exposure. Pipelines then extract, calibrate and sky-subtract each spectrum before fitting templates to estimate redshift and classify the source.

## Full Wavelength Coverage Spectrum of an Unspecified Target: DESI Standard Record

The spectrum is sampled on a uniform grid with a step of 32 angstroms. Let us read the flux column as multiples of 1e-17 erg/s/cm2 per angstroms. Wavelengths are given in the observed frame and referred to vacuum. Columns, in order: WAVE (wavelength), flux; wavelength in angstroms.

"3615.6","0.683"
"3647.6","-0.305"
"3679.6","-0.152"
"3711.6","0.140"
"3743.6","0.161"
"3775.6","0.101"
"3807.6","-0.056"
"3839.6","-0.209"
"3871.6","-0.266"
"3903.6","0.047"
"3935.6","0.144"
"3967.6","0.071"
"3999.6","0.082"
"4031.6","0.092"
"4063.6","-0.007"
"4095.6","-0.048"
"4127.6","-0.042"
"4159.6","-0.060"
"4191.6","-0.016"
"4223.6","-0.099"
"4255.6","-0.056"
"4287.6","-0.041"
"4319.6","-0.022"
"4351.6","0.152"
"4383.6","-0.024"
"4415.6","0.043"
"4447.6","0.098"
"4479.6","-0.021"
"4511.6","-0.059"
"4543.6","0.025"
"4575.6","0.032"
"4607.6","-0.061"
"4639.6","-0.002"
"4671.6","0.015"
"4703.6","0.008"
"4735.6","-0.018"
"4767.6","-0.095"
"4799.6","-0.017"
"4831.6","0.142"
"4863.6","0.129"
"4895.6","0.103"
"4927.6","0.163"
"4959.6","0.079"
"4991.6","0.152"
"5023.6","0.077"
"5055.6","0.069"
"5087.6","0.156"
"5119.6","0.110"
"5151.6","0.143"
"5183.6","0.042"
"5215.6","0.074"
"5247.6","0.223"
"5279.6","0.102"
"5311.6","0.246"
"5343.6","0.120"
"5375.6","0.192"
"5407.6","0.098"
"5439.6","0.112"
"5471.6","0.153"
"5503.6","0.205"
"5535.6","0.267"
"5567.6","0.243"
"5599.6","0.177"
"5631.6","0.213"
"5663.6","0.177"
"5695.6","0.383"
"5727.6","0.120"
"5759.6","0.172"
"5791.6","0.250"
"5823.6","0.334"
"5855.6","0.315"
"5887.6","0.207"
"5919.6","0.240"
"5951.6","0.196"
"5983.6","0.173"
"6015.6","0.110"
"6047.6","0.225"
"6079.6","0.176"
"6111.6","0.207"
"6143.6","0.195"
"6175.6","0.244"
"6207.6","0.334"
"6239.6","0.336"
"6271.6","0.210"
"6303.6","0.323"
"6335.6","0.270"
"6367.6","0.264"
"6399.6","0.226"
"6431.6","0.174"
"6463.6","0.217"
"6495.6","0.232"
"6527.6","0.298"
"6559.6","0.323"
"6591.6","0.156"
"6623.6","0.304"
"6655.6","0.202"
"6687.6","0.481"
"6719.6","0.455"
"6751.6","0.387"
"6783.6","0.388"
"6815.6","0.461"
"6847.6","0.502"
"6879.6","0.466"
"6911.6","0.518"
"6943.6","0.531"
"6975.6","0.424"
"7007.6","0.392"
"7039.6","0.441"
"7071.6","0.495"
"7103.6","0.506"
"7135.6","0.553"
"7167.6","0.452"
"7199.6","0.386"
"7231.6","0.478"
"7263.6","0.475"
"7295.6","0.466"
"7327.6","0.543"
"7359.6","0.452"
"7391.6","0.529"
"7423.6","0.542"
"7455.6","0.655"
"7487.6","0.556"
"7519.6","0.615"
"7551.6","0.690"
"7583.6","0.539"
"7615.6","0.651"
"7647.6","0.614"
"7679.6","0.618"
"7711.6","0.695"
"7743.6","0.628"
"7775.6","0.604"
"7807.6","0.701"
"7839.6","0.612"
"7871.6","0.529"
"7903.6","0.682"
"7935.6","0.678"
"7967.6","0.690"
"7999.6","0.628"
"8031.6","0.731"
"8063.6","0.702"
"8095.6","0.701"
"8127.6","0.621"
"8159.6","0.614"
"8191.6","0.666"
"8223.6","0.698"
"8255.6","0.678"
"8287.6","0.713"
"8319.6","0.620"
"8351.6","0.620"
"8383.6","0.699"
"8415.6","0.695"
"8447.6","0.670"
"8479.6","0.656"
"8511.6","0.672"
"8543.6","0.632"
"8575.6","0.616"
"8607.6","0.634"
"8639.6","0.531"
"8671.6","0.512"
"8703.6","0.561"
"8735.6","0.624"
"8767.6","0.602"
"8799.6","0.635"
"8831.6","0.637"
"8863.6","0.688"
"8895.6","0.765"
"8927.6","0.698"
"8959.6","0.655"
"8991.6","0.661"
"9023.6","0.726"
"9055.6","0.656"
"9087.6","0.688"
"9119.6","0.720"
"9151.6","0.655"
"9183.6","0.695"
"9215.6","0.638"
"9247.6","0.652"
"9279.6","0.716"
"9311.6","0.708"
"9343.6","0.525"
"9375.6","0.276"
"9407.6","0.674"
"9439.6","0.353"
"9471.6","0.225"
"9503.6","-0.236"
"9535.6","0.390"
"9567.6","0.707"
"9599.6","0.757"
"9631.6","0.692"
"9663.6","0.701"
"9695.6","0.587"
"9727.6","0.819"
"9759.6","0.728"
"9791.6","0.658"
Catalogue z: 0.68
